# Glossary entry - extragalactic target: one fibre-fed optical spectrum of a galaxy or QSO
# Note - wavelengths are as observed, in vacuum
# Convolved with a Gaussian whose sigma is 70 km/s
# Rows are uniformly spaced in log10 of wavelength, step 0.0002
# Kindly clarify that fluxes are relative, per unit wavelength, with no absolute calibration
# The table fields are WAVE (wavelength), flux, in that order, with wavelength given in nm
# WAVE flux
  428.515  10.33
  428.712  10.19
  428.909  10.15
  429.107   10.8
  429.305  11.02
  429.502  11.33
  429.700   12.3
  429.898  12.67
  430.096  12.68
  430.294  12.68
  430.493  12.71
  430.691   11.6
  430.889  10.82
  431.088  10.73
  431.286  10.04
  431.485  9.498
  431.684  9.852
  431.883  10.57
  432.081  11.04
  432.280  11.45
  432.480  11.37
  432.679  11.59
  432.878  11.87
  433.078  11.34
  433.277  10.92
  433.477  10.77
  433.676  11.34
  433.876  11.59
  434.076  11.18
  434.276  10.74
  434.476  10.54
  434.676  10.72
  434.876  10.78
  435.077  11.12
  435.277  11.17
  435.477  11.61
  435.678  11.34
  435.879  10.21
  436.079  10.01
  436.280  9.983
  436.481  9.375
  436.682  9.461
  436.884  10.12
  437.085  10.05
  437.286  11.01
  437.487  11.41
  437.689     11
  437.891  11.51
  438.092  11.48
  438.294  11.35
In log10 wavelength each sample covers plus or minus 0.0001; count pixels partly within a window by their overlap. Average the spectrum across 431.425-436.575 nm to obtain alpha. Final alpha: 10.9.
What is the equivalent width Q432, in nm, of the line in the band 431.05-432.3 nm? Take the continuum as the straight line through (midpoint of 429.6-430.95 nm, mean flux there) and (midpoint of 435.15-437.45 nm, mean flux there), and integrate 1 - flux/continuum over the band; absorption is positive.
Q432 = 0.15 nm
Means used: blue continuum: 12.2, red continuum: 10.4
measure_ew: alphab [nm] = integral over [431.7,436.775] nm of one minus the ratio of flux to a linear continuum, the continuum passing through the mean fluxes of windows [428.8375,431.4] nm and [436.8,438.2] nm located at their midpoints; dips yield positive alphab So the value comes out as 0.15 nm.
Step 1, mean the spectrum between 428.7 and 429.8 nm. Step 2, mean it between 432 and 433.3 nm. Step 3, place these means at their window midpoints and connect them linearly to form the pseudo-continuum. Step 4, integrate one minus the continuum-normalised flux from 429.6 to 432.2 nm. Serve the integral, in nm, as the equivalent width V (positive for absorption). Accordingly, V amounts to -0.03 nm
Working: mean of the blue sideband 11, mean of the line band 11.3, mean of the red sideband 11.4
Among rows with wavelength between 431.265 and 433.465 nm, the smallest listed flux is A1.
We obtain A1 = 9.498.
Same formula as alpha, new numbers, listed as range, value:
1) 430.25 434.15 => 11.1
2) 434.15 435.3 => 10.8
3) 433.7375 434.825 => 11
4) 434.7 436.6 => 10.6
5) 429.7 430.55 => 12.6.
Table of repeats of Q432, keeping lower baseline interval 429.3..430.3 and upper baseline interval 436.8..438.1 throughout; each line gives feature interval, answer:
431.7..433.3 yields 0.07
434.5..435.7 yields 0.02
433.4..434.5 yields 0.04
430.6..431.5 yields 0.10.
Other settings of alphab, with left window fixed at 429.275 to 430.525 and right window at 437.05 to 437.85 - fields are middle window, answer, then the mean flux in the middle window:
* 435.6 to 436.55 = 0.09 nm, 10.2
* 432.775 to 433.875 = 0.04 nm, 11.3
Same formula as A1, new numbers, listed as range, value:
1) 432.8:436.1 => 10.01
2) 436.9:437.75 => 10.05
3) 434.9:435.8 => 11.12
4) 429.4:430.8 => 11.33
